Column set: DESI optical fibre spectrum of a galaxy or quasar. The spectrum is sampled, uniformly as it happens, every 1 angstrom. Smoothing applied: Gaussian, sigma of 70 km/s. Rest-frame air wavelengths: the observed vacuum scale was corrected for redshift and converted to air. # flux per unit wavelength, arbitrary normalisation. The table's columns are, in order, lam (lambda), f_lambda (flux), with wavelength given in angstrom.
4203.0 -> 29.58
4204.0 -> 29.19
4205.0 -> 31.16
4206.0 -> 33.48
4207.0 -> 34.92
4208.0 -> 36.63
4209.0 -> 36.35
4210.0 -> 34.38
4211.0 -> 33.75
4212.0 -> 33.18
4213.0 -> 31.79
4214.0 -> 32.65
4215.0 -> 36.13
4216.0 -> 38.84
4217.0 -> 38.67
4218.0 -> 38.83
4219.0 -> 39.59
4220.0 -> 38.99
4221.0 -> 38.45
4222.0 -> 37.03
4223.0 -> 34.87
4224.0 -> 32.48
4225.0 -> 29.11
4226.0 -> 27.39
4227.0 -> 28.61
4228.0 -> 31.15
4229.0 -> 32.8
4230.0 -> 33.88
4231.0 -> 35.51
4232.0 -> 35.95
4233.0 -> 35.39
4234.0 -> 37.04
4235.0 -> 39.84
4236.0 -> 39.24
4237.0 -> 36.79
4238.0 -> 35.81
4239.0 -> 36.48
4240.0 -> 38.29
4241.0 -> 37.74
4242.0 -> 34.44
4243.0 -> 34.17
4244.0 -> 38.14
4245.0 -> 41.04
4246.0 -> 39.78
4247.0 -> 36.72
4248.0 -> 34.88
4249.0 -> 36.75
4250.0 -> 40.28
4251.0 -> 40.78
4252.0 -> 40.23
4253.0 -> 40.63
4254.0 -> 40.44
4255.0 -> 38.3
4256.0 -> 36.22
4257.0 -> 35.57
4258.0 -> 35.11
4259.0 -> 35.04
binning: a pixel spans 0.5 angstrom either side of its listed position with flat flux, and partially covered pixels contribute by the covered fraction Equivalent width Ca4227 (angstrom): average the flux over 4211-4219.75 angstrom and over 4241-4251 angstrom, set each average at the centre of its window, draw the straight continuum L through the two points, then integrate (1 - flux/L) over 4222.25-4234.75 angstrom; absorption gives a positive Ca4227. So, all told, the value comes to 1.3 angstrom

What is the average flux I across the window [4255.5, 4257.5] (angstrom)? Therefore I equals 35.9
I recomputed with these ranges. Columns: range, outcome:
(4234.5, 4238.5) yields 37.9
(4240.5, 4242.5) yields 36.1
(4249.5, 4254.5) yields 40.5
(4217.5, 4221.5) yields 39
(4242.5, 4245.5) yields 37.8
